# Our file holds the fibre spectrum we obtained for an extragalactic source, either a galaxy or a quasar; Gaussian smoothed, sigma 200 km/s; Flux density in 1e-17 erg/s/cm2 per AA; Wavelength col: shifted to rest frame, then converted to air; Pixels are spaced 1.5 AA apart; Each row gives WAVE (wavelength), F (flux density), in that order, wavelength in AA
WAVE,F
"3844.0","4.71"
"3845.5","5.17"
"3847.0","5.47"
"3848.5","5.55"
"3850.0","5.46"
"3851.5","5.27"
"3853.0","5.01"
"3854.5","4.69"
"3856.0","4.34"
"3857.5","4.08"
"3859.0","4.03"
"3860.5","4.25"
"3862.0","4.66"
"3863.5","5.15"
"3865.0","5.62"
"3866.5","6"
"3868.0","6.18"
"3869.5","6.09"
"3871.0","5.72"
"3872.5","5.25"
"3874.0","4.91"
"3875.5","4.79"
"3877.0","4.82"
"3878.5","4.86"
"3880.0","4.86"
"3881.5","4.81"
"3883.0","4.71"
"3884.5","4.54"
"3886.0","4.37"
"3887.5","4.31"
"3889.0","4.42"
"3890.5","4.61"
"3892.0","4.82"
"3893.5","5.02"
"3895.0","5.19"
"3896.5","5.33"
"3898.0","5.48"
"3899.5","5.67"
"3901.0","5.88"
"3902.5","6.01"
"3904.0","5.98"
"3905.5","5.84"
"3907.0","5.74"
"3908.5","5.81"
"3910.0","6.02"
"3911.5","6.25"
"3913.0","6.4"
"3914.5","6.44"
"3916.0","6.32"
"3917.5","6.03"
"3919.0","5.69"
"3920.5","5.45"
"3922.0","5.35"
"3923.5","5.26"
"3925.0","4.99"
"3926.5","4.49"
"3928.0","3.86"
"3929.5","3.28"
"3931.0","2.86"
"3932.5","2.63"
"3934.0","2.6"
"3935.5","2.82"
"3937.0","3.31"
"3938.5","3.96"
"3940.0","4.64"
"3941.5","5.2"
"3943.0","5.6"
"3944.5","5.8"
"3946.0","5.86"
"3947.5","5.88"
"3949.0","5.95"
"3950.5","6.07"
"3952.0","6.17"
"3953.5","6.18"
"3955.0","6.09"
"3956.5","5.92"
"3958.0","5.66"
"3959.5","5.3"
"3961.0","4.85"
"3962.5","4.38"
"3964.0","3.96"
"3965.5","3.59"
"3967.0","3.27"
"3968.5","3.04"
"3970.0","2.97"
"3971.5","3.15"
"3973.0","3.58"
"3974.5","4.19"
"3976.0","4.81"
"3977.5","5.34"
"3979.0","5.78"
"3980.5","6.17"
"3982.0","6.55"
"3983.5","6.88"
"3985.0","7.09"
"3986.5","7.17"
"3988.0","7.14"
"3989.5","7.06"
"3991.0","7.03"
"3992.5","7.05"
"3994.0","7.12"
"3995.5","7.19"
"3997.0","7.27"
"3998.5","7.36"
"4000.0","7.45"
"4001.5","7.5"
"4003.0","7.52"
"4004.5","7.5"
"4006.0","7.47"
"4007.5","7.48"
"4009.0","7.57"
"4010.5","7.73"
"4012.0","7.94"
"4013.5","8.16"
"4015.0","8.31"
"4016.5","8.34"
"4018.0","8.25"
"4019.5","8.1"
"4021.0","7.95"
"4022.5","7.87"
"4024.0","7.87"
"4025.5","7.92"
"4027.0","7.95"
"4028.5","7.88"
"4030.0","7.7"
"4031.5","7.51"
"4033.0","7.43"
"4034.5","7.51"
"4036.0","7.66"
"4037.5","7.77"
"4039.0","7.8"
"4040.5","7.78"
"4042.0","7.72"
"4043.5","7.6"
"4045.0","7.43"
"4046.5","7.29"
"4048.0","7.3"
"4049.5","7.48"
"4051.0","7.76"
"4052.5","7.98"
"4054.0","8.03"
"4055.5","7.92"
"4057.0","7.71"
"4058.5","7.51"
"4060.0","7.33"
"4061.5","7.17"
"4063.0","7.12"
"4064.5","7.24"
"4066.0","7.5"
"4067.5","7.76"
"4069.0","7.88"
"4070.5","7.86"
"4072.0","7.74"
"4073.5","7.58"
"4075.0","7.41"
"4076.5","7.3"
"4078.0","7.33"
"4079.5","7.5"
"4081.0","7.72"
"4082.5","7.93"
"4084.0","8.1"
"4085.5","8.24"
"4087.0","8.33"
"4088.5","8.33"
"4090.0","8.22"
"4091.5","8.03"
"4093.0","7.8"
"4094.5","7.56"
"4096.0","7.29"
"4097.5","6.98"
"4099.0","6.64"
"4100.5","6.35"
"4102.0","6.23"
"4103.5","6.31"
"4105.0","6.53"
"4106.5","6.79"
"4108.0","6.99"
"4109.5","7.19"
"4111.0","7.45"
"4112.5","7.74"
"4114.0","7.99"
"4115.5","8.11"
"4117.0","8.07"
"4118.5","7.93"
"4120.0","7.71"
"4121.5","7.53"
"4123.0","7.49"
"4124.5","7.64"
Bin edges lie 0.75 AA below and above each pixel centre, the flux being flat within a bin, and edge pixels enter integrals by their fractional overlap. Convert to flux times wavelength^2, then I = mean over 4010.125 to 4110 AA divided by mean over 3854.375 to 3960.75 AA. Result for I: 1.6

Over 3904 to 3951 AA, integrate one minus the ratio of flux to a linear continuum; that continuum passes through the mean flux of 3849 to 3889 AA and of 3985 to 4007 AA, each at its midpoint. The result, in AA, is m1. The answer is 7.3 AA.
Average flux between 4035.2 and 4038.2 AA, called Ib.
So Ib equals 7.71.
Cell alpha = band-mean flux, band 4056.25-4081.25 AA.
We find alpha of 7.51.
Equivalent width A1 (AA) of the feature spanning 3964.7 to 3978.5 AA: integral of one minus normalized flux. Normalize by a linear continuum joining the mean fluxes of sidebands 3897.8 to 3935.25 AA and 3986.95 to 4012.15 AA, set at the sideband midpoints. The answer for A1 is 5.9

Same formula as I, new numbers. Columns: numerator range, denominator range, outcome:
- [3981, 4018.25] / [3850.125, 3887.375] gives 1.60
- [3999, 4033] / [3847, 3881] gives 1.66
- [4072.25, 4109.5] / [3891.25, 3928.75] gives 1.45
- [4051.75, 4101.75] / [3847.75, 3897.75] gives 1.70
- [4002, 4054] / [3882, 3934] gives 1.61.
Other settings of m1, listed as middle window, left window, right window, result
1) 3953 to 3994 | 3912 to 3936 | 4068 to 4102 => 1.8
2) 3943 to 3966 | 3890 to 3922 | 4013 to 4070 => 3.4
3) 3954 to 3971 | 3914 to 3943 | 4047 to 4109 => 2.3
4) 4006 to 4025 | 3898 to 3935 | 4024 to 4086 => -2.7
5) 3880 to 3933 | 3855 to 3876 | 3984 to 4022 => 5.9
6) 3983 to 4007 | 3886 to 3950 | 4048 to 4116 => -4.0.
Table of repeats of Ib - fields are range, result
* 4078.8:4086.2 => 7.9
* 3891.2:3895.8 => 5.01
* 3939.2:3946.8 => 5.41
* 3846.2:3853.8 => 5.35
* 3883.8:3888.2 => 4.41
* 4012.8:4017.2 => 8.27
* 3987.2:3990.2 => 7.1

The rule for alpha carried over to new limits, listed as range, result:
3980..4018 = 7.39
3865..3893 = 5.02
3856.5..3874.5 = 5.15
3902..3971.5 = 4.97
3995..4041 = 7.74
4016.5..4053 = 7.74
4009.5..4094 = 7.76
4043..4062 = 7.58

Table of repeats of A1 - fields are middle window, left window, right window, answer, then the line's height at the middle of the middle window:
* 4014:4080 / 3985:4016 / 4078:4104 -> -1.8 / 7.48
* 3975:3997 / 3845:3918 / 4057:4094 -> 0.0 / 6.58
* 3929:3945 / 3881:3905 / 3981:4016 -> 5.8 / 6.04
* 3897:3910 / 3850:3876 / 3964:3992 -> -1.7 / 5.14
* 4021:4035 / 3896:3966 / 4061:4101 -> -2.1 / 6.74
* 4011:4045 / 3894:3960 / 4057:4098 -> -4.9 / 6.87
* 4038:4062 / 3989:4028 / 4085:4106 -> -0.4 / 7.5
